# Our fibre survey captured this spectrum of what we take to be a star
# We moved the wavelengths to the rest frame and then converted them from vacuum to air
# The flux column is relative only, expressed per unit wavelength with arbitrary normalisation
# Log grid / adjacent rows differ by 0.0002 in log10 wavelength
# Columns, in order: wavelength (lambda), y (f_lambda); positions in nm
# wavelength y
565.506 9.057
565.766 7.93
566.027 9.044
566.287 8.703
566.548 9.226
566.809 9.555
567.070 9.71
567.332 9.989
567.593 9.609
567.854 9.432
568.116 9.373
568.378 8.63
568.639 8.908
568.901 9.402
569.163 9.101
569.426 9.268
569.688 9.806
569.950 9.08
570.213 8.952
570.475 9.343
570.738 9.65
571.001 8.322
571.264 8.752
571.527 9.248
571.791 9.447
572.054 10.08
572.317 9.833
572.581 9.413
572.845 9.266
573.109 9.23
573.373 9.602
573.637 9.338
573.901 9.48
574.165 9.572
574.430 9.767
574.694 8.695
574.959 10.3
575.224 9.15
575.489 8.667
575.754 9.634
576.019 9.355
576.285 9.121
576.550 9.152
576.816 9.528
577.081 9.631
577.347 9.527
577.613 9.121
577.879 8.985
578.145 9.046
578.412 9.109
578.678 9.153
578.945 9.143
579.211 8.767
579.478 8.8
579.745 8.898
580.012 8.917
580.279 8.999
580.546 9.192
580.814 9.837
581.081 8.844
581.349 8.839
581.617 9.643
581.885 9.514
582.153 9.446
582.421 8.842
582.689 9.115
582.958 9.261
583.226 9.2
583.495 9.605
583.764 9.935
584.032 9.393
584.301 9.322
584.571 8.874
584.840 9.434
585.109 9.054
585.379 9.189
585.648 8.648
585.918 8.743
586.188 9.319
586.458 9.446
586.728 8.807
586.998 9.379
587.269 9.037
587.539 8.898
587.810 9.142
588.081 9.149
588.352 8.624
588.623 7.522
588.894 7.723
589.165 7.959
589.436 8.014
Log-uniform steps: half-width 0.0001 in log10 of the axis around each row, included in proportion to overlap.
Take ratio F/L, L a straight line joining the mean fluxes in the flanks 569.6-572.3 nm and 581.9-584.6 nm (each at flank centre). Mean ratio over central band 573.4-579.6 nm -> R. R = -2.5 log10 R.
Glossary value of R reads 0.00 mag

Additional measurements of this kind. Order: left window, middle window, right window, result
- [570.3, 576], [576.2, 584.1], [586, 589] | -0.01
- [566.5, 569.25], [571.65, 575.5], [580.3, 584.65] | -0.02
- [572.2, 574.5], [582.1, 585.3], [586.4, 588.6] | -0.02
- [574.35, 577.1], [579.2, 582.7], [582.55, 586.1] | 0.02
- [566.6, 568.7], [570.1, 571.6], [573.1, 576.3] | 0.04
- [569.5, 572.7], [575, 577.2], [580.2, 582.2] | 0.00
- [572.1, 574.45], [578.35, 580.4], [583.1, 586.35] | 0.05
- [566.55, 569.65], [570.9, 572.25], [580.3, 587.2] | 0.01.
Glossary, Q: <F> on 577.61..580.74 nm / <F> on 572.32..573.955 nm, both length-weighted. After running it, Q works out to 0.96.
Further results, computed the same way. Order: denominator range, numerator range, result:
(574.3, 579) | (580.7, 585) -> 1.00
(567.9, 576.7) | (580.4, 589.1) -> 0.98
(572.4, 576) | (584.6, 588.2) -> 0.97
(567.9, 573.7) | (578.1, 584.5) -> 0.99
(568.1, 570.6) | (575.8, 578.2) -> 1.01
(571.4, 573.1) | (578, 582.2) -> 0.96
